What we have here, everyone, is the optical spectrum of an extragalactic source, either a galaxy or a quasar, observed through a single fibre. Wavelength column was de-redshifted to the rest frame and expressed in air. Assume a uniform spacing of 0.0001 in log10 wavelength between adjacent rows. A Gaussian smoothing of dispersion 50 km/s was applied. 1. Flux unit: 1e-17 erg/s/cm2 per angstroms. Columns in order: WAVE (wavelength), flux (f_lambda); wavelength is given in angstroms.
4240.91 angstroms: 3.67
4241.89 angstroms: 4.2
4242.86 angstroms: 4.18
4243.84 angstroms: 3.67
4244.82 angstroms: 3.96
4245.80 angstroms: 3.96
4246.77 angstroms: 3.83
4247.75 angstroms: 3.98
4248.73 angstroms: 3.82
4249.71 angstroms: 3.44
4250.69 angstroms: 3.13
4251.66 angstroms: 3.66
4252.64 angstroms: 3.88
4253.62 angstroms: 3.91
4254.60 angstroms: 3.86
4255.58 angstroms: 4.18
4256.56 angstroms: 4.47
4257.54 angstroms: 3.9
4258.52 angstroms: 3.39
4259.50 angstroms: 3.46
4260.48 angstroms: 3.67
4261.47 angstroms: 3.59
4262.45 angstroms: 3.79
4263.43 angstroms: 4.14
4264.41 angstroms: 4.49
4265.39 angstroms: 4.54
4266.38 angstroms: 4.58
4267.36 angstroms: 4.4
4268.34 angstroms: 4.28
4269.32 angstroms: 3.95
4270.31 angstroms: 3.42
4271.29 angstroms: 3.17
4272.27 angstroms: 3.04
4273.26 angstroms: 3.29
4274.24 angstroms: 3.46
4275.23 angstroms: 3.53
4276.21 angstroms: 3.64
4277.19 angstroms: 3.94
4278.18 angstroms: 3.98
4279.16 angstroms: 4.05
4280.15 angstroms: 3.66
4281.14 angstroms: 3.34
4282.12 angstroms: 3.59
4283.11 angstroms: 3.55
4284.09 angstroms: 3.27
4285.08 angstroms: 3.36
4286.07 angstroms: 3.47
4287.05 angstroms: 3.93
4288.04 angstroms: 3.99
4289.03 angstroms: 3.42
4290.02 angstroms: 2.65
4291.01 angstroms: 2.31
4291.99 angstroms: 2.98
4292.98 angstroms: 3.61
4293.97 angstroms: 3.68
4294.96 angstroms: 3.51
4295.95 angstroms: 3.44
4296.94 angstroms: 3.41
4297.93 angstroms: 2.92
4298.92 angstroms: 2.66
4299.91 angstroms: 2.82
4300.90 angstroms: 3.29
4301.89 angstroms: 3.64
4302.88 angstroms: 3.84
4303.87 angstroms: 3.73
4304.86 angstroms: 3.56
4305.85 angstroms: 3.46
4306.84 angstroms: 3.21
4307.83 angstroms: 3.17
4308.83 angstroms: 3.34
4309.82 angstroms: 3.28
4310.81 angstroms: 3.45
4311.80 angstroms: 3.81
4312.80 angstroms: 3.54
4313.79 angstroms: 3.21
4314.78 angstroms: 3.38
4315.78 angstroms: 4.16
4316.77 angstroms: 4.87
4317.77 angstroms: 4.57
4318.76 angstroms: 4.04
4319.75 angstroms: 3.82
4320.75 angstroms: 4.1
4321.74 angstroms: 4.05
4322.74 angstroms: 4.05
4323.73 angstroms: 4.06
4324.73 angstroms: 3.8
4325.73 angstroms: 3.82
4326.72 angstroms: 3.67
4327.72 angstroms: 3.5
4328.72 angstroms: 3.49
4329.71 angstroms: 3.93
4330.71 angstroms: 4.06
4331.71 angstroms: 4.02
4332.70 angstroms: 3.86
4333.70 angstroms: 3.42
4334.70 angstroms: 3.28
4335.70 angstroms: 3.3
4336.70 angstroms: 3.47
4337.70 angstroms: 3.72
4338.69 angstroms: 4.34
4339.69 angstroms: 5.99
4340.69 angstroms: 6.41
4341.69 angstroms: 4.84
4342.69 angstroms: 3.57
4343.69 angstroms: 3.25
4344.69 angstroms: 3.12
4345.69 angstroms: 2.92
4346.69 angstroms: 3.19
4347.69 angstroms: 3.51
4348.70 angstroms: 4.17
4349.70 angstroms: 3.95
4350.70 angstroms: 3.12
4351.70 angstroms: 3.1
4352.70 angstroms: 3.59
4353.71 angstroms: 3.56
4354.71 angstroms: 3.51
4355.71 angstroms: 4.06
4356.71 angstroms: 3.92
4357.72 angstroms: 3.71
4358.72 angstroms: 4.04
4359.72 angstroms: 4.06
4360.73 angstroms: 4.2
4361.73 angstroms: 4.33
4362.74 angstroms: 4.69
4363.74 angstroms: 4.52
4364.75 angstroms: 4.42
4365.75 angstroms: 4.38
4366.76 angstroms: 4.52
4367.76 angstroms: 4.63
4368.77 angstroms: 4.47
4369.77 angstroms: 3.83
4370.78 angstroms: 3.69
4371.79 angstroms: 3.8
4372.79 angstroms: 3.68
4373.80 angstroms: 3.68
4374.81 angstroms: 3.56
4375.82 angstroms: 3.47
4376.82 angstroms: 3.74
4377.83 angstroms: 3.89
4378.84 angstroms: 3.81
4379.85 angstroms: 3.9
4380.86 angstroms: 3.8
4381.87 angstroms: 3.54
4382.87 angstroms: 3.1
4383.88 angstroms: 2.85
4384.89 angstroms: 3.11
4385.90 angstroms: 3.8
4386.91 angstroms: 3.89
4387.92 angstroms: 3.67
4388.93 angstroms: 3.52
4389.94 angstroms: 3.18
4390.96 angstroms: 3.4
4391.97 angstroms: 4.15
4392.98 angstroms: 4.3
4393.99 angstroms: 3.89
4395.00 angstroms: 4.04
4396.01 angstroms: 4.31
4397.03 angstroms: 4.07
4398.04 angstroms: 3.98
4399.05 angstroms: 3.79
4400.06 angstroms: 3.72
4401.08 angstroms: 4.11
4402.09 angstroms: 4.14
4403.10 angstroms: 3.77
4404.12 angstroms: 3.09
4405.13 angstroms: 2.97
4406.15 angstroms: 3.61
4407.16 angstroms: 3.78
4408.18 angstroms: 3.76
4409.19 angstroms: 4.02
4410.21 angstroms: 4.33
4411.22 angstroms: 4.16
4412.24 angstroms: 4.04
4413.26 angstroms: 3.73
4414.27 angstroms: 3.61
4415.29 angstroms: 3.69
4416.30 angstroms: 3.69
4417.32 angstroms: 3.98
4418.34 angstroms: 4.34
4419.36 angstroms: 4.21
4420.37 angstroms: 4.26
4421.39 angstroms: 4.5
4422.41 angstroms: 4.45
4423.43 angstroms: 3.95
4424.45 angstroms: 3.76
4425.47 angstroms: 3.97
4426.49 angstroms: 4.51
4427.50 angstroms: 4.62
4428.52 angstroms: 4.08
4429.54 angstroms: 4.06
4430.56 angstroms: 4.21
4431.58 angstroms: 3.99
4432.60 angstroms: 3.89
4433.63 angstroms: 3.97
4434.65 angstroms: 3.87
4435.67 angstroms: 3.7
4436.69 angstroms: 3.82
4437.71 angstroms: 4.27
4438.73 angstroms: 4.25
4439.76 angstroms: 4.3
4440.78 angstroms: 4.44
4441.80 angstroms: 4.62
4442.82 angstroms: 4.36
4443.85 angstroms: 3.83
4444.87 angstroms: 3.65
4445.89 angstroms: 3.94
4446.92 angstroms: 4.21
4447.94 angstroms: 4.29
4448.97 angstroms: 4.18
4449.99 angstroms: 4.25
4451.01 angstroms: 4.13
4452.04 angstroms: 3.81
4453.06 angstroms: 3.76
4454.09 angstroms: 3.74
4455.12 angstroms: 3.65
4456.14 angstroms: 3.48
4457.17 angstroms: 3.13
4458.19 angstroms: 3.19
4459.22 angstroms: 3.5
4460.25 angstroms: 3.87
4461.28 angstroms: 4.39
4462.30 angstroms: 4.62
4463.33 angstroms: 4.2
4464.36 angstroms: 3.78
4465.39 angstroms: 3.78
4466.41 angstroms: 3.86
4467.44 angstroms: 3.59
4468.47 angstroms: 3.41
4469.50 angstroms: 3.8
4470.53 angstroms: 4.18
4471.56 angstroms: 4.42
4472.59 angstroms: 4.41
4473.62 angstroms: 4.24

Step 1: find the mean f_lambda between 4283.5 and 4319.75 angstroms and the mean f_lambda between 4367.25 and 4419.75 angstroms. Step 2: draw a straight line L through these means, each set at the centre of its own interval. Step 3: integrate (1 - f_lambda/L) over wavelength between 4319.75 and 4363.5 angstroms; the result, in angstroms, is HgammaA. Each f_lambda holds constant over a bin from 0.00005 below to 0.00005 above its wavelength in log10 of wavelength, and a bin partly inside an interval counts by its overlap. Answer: -3.2 angstroms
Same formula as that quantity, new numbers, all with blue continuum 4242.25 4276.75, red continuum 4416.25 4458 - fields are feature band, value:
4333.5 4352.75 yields 0.51 angstroms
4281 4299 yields 2.45 angstroms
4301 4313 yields 1.20 angstroms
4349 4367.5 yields -0.21 angstroms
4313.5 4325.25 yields -0.38 angstroms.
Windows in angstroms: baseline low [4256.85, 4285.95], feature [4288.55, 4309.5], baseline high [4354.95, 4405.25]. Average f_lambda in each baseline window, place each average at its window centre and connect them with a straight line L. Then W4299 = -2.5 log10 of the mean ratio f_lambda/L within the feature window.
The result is 0.16 mag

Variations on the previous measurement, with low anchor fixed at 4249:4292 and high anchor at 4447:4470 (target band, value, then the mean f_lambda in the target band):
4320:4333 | -0.041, 3.88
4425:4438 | -0.069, 4.07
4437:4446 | -0.097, 4.19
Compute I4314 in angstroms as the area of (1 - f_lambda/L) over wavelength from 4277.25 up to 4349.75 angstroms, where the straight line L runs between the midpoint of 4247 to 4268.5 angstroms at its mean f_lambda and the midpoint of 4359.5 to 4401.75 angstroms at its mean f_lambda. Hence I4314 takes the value 4.5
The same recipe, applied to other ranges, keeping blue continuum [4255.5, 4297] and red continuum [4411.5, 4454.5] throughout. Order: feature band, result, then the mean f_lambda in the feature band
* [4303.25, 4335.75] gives 0.3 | 3.73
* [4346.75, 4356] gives 0.6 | 3.59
